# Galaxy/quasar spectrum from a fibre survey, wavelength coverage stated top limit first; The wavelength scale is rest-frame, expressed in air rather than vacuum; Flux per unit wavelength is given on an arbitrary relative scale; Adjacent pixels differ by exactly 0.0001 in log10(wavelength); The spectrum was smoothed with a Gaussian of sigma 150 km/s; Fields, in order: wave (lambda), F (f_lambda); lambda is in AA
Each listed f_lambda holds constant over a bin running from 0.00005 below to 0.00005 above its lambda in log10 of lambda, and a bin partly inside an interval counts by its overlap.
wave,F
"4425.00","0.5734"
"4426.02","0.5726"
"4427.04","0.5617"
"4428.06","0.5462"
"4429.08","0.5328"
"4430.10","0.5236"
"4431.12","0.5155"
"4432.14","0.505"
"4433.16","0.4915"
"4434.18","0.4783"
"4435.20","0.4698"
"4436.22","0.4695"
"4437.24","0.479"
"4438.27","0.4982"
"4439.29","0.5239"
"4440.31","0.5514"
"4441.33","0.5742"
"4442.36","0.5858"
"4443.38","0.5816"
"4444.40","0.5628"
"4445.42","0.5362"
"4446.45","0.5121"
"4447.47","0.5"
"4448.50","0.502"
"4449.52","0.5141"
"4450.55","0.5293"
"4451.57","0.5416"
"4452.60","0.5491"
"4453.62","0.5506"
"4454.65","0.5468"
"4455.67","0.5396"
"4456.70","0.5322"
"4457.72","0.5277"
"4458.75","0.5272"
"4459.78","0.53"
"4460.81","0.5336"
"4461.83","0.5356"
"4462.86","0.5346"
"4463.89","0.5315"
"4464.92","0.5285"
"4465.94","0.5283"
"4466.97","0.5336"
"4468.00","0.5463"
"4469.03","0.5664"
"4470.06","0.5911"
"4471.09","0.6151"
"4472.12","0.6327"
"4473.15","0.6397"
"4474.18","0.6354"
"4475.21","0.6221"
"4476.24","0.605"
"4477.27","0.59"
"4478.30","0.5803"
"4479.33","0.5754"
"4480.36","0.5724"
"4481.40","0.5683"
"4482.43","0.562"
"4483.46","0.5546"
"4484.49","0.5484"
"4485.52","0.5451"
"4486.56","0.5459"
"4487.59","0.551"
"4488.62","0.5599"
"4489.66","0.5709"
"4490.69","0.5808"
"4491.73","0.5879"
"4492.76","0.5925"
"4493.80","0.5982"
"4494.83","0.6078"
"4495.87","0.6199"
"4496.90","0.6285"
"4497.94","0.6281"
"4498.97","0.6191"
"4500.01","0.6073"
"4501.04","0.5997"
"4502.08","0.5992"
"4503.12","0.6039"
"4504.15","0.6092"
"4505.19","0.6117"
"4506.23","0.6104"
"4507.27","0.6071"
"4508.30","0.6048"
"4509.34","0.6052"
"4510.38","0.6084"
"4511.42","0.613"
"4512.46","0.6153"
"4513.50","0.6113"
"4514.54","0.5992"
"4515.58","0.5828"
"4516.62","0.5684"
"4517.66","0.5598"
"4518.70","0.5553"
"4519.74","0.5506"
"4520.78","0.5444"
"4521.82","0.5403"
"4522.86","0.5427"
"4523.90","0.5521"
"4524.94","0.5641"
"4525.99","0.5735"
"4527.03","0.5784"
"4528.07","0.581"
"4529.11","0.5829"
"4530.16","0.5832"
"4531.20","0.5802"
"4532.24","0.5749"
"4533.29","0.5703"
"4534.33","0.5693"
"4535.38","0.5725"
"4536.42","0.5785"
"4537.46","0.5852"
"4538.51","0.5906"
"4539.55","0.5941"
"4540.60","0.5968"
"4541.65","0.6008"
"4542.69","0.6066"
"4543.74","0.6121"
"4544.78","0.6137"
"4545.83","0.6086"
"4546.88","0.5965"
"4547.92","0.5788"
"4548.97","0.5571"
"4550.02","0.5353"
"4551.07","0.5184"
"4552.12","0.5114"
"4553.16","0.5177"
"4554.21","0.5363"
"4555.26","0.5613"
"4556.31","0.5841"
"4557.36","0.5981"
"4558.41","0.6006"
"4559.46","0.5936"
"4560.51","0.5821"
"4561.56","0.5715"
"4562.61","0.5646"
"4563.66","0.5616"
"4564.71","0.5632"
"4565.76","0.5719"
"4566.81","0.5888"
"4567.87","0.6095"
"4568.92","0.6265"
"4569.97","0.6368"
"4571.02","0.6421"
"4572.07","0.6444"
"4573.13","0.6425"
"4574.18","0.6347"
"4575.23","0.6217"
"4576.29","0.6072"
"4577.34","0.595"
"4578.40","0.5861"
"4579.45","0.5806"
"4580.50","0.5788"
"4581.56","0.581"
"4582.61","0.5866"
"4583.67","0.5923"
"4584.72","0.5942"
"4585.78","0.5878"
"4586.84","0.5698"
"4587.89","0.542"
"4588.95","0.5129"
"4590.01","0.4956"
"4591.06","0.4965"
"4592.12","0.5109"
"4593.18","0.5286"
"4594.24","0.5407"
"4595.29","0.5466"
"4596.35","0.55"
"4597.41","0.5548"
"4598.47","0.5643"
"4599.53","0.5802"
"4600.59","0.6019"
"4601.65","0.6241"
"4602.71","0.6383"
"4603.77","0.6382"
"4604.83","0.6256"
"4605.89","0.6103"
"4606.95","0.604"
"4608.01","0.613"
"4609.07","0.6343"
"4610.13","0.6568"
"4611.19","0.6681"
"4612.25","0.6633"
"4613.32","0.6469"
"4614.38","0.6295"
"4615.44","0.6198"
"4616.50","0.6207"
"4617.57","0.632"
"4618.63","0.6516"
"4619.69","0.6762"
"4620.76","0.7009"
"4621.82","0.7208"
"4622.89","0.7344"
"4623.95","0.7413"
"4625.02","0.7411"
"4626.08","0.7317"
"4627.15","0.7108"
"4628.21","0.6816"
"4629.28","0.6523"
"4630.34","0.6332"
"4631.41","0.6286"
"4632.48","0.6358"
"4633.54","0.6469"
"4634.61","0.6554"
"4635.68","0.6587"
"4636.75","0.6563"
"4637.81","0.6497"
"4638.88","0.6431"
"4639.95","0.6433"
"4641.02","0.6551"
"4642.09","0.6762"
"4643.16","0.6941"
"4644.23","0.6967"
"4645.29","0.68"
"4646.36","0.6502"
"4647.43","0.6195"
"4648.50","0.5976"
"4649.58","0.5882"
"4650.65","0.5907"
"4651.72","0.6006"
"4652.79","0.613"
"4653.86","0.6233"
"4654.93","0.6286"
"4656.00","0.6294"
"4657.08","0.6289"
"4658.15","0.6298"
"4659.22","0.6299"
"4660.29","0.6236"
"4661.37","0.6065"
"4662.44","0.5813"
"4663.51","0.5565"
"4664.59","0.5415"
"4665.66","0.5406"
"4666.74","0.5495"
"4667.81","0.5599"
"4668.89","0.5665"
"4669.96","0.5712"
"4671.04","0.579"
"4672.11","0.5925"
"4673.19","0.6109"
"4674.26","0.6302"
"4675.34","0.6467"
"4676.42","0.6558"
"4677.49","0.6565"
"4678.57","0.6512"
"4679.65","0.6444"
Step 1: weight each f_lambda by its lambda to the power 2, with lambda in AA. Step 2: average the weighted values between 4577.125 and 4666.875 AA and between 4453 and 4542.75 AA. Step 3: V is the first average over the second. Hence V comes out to 1.13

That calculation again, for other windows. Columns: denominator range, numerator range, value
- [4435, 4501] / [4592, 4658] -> 1.22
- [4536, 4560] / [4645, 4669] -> 1.09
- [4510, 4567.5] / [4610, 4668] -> 1.17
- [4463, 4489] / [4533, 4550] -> 1.06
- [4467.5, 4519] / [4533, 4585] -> 1.02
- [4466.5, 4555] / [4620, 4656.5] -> 1.20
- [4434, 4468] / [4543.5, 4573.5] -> 1.16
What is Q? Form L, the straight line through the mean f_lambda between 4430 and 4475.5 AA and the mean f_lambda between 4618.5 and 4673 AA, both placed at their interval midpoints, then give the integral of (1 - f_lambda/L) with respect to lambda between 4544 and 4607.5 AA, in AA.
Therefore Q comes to 2.27 AA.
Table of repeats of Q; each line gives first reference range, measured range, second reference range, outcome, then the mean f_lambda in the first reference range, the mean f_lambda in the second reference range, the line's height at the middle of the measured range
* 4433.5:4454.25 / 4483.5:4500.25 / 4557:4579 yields -0.92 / 0.525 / 0.602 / 0.555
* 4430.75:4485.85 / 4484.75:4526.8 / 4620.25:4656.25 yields -0.76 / 0.547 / 0.659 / 0.576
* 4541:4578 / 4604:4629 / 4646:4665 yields -2.73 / 0.588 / 0.608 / 0.6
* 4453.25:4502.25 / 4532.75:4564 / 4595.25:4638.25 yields 1.76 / 0.573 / 0.646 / 0.61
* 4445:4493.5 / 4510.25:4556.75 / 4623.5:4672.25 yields 0.76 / 0.558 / 0.631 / 0.584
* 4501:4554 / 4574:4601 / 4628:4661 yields 1.97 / 0.58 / 0.639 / 0.611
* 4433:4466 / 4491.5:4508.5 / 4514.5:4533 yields -1.66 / 0.528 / 0.567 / 0.554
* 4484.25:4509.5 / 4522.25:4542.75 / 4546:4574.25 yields 0.32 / 0.594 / 0.582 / 0.587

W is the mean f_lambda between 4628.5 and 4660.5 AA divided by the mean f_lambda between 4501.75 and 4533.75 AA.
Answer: 1.10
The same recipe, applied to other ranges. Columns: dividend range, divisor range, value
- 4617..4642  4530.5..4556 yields 1.17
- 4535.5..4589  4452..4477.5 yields 1.04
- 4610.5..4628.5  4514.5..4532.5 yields 1.20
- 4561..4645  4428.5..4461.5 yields 1.18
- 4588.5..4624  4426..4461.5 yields 1.16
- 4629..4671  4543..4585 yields 1.06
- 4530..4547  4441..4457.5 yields 1.09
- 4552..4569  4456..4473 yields 1.04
